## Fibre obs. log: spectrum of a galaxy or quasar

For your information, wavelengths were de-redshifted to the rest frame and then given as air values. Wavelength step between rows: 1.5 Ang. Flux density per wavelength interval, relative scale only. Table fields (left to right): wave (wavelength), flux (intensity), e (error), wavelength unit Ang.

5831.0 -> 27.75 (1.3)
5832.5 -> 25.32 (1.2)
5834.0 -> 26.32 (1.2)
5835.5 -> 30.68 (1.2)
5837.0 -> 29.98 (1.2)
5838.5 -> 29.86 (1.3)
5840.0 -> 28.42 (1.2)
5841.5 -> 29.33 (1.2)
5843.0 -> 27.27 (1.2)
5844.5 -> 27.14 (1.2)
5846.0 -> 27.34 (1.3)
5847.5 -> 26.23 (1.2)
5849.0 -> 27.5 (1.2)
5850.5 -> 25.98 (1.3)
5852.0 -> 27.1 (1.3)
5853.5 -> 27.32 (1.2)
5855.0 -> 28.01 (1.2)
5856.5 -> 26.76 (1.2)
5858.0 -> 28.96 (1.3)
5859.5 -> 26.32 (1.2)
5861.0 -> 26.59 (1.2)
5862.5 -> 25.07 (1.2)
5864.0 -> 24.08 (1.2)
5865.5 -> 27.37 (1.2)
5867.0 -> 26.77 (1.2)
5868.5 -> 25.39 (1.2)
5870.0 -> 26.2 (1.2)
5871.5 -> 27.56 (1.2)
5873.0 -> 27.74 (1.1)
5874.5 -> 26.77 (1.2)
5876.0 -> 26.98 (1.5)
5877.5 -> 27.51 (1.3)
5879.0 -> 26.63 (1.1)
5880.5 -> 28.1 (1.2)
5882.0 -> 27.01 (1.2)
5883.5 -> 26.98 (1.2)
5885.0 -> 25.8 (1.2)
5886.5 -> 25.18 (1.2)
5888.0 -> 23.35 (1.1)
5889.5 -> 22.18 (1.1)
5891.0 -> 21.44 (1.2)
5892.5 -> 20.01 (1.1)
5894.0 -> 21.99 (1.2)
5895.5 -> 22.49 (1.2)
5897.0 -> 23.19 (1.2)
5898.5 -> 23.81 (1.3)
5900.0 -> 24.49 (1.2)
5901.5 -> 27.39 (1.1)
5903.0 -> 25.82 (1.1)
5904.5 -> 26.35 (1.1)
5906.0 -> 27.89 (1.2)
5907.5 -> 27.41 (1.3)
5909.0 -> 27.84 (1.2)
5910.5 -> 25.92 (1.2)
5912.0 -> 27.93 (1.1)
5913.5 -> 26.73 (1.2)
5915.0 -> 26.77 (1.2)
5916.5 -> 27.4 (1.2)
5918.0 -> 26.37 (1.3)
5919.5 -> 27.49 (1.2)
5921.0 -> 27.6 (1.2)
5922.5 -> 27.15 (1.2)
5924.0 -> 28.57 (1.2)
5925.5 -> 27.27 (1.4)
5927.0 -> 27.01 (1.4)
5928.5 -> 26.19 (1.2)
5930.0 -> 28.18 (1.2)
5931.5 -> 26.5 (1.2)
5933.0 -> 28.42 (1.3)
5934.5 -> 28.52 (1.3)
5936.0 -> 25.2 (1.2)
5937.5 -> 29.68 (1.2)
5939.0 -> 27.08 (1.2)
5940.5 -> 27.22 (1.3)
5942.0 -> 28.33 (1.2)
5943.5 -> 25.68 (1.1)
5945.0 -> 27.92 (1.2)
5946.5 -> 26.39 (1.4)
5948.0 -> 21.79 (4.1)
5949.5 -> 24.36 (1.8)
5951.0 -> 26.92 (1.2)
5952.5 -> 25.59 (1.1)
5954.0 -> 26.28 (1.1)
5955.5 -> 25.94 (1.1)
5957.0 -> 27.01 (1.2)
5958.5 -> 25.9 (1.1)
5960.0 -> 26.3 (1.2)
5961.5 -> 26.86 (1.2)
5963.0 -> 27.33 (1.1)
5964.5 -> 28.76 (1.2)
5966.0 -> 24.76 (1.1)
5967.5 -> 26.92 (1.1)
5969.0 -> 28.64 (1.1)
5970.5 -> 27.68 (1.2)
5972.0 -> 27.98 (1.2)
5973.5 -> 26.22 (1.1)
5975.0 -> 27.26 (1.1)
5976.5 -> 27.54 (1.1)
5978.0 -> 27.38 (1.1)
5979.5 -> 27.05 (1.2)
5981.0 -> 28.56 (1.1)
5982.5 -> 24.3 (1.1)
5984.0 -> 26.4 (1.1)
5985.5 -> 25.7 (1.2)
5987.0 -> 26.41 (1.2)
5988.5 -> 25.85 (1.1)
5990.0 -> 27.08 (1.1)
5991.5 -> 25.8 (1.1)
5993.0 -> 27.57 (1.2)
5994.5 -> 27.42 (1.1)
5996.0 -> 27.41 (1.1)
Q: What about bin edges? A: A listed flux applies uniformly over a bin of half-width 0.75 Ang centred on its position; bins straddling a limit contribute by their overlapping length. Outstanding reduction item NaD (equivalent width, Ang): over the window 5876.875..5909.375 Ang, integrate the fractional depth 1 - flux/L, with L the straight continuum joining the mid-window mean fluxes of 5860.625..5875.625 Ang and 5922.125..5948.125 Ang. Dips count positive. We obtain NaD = 1.9 Ang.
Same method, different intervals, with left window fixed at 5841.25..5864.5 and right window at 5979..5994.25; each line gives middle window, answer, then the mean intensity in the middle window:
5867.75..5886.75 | 0.03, 26.8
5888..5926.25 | 1.61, 25.6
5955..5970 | -0.17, 26.9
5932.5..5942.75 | -0.43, 27.8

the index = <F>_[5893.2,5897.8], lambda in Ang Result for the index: 22.5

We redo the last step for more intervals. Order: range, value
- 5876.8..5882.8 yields 27.3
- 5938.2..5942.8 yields 27.5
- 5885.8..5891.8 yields 23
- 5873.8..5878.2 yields 27.1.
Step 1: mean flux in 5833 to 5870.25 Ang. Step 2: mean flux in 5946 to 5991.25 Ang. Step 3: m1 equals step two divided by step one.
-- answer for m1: 1.0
